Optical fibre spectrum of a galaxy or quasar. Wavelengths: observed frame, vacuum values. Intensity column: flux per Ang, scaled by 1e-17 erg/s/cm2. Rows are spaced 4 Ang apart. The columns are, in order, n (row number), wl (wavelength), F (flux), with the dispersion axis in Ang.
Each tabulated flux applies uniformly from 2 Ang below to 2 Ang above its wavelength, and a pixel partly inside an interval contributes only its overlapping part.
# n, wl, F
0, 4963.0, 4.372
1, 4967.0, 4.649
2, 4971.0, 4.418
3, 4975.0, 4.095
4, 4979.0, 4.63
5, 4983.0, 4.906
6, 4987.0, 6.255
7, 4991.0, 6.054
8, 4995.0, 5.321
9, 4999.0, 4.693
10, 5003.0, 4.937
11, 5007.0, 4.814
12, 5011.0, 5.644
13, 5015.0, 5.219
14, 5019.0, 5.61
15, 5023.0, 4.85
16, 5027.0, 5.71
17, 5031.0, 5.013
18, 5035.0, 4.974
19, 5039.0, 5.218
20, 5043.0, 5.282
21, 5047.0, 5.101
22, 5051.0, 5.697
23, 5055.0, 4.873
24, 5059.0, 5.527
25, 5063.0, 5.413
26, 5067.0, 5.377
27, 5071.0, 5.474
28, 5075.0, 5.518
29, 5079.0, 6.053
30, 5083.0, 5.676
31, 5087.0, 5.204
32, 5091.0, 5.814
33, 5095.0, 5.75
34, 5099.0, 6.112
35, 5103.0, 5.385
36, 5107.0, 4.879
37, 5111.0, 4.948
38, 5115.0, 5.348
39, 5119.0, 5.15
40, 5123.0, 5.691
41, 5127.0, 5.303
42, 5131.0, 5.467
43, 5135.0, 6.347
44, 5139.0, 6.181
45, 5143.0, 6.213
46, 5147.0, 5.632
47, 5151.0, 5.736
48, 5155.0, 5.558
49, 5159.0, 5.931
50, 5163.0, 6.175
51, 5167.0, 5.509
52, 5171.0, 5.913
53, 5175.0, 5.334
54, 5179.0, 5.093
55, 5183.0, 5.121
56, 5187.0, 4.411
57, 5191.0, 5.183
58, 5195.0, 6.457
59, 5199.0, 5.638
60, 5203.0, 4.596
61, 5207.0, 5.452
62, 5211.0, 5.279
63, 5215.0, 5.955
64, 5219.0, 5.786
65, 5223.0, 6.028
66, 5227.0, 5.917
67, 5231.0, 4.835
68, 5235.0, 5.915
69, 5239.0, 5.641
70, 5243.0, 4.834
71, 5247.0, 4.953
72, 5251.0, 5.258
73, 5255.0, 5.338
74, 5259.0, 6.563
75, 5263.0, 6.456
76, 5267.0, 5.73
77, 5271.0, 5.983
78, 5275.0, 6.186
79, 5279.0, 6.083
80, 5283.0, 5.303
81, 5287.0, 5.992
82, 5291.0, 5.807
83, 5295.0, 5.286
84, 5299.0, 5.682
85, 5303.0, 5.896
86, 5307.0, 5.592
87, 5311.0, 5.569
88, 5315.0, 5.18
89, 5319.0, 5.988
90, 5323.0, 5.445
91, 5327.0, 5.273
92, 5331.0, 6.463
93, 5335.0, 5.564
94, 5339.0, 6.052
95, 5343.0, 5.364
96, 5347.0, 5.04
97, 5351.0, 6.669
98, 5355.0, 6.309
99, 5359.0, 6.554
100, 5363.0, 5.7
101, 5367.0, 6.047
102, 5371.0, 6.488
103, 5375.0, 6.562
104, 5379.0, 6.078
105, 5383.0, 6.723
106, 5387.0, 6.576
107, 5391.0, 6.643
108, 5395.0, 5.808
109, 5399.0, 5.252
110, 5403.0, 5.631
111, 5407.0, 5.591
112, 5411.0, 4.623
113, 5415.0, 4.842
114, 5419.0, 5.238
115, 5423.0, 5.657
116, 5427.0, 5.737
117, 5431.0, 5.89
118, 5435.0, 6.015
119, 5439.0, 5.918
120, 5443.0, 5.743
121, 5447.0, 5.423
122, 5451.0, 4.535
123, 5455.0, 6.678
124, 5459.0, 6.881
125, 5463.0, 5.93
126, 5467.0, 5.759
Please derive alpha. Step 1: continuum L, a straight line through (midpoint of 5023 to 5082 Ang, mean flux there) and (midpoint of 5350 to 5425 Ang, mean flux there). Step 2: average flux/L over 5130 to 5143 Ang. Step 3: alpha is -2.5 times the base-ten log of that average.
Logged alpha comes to -0.106 mag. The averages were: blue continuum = 5.36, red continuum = 5.94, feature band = 6.07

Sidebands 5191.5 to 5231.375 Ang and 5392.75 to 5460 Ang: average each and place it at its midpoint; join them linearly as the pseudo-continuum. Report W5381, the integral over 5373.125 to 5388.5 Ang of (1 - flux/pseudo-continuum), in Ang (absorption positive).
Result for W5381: -2.4 Ang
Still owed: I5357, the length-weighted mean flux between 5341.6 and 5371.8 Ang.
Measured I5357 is 6.02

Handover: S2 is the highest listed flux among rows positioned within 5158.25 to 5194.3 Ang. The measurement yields 6.175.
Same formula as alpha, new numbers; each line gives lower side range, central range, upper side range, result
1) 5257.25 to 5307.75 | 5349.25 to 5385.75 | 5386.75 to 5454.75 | -0.115 mag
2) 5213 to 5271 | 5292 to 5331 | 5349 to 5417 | 0.045 mag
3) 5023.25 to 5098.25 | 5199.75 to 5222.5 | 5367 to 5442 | 0.029 mag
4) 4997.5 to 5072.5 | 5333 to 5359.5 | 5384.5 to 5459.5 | -0.054 mag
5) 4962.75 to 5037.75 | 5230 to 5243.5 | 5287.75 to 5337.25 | 0.024 mag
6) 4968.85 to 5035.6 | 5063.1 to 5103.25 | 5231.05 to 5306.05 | -0.067 mag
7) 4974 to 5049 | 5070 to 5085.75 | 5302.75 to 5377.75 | -0.067 mag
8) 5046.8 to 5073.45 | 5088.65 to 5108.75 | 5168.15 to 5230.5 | -0.038 mag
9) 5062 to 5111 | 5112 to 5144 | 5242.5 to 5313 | -0.019 mag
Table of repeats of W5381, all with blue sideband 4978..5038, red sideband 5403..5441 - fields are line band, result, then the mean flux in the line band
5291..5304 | -0.5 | 5.63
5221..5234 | -0.6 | 5.62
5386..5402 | -1.5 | 6.01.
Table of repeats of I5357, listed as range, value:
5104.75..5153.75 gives 5.57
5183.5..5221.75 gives 5.42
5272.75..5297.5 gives 5.78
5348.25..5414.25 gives 6.04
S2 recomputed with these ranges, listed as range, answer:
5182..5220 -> 6.457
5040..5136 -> 6.347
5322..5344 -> 6.463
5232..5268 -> 6.563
